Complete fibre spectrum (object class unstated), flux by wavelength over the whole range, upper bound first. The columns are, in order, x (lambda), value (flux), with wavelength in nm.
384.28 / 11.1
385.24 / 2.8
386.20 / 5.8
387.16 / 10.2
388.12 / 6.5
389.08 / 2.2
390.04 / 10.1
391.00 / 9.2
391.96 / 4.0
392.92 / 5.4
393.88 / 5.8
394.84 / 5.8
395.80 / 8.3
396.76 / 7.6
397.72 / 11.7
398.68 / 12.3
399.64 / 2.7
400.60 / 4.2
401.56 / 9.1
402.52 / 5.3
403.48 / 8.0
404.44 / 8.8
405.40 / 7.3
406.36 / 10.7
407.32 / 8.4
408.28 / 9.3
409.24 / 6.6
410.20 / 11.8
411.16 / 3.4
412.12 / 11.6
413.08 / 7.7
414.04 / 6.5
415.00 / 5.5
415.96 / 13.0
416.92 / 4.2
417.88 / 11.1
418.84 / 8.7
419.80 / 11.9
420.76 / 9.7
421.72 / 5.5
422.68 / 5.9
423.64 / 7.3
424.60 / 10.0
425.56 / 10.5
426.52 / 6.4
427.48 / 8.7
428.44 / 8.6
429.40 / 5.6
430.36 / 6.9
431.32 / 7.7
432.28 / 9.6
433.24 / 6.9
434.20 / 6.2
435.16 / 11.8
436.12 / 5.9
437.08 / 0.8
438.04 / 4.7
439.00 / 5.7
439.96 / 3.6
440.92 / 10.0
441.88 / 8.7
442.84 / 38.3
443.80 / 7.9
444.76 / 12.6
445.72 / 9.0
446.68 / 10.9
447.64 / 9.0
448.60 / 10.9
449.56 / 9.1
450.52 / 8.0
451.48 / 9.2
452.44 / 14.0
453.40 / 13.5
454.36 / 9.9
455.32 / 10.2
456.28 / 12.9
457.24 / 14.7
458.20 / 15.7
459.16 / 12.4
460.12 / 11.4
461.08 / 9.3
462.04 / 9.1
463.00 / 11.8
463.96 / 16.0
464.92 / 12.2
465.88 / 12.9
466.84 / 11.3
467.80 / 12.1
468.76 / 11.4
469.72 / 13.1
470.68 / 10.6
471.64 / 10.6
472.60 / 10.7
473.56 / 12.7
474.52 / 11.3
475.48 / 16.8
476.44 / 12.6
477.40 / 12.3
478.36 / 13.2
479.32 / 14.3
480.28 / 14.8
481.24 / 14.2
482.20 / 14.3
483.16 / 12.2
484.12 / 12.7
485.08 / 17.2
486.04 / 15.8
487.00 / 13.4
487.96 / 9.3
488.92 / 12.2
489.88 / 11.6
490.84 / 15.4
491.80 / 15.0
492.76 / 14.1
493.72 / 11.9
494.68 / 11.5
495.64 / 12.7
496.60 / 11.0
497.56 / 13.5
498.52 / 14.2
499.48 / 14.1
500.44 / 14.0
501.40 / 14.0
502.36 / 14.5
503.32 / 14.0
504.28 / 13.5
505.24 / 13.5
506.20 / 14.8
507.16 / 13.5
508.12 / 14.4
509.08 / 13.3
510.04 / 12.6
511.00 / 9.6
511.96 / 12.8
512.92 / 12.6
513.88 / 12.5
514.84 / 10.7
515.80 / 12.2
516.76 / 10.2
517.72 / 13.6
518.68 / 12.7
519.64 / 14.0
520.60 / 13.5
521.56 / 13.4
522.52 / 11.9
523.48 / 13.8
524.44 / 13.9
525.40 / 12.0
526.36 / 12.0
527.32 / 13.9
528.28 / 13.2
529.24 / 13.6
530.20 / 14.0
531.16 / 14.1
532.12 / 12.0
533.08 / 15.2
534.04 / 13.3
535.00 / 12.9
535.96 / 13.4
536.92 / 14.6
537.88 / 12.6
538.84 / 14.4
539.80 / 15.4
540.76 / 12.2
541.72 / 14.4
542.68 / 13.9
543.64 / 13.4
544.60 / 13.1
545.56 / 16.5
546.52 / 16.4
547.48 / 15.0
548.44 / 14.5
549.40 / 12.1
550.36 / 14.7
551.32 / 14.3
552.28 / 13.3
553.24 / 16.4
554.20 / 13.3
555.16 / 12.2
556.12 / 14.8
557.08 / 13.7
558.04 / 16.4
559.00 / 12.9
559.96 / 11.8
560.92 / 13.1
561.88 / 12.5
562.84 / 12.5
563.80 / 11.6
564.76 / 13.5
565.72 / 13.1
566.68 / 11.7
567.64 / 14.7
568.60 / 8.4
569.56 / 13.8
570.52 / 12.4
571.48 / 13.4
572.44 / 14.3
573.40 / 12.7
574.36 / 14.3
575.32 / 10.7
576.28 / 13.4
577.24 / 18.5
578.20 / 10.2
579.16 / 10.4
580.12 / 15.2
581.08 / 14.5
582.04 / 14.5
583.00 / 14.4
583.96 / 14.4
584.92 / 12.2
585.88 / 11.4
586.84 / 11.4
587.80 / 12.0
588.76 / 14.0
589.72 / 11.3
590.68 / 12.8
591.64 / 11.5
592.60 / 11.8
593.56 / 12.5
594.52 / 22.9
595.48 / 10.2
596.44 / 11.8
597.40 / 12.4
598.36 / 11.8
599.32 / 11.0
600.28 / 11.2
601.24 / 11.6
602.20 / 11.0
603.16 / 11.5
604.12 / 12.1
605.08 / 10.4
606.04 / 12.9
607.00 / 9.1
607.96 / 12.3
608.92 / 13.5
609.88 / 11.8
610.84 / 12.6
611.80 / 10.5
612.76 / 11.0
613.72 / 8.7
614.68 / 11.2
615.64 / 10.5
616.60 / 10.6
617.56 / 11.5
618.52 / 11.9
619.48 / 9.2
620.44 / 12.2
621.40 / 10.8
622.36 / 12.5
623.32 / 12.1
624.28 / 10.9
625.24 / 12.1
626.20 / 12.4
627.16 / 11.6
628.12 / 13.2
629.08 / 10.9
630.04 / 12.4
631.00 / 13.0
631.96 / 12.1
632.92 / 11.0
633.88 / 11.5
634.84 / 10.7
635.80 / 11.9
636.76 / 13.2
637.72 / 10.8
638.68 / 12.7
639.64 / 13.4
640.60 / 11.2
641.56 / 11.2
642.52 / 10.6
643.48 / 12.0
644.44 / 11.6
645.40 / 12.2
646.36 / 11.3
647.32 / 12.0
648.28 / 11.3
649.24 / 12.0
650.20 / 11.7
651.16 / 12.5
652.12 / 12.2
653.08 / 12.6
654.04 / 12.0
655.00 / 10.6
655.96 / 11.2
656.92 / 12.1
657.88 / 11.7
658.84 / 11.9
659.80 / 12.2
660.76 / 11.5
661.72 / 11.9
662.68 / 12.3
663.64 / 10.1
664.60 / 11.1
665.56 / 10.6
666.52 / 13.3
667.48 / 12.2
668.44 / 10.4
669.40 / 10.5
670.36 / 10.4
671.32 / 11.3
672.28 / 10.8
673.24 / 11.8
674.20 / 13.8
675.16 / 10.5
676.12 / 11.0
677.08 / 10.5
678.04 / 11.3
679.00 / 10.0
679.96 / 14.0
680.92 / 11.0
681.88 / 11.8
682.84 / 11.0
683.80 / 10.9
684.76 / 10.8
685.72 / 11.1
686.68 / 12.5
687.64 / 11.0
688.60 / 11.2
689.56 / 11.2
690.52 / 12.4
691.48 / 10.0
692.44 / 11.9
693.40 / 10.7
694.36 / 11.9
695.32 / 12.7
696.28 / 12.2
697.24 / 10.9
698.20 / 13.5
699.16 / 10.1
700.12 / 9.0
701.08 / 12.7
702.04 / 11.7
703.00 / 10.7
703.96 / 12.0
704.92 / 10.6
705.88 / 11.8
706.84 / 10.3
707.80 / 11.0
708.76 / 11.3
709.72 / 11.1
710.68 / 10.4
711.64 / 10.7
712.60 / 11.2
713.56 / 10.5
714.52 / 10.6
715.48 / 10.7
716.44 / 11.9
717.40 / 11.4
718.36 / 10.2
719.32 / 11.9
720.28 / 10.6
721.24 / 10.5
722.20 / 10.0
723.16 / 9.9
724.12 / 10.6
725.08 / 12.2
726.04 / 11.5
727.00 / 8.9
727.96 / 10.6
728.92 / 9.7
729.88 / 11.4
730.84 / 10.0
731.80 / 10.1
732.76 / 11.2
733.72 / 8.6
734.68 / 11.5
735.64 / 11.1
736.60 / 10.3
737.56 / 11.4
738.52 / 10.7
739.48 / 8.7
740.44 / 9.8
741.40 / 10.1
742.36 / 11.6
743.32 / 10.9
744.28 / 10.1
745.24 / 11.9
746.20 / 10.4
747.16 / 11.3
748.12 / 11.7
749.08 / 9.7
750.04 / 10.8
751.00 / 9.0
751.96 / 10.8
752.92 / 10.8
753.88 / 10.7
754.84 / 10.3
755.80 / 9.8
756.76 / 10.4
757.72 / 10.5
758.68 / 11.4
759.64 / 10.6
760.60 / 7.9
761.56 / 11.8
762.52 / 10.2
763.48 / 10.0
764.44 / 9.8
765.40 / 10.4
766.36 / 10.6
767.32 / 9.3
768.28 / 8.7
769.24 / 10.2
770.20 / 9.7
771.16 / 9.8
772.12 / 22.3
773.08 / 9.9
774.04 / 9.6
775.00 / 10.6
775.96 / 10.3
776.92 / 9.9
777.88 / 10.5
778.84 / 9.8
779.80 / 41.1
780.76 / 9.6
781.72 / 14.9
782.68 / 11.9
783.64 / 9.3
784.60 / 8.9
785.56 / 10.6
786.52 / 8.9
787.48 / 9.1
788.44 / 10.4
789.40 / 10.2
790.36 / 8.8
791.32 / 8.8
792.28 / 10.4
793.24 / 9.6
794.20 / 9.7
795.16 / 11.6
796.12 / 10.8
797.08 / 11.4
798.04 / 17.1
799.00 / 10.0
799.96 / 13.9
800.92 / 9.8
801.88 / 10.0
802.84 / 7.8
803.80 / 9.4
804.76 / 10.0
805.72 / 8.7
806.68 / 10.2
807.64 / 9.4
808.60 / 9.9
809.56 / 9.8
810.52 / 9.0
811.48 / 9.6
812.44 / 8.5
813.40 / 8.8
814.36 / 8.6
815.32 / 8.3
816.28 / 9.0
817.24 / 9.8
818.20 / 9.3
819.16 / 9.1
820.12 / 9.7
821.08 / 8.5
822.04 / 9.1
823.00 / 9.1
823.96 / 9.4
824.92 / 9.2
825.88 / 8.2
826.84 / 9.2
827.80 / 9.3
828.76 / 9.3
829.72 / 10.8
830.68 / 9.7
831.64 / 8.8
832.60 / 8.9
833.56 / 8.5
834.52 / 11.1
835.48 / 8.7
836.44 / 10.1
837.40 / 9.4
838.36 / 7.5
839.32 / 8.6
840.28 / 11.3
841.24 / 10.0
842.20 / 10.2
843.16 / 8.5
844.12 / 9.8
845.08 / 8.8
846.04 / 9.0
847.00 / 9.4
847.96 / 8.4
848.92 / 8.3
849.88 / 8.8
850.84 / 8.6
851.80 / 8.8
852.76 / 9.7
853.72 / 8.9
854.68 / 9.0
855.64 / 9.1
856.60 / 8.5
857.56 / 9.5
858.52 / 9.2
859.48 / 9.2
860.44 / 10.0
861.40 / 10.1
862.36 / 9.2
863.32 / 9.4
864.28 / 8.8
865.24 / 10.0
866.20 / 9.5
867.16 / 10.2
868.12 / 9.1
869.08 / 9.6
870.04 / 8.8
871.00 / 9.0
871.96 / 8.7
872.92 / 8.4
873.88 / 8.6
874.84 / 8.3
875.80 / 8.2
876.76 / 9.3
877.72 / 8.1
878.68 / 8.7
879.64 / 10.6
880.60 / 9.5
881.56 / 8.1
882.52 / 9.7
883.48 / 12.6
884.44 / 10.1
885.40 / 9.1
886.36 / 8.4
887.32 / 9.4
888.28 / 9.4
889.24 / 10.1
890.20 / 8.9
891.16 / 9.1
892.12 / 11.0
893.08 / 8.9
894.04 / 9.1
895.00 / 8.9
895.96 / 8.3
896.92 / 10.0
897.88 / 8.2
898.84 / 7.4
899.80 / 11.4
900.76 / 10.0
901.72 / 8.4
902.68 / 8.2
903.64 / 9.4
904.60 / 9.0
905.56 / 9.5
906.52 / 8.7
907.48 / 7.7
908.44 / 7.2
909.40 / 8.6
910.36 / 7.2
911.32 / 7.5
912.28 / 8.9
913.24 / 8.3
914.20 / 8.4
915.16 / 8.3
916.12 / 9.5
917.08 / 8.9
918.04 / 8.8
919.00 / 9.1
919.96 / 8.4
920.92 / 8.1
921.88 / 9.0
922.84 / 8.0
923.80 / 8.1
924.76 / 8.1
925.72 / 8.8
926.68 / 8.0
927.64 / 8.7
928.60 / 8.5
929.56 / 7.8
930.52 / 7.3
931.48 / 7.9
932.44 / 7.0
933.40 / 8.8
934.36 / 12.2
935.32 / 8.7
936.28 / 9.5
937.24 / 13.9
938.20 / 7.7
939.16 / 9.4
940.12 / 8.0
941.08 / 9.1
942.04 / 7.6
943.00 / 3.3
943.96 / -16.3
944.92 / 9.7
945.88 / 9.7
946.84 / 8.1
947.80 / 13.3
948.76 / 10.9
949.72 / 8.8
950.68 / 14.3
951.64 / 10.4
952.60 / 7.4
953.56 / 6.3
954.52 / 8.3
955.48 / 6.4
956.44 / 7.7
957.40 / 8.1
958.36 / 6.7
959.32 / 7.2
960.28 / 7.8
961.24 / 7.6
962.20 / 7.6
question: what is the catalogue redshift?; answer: 0.188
